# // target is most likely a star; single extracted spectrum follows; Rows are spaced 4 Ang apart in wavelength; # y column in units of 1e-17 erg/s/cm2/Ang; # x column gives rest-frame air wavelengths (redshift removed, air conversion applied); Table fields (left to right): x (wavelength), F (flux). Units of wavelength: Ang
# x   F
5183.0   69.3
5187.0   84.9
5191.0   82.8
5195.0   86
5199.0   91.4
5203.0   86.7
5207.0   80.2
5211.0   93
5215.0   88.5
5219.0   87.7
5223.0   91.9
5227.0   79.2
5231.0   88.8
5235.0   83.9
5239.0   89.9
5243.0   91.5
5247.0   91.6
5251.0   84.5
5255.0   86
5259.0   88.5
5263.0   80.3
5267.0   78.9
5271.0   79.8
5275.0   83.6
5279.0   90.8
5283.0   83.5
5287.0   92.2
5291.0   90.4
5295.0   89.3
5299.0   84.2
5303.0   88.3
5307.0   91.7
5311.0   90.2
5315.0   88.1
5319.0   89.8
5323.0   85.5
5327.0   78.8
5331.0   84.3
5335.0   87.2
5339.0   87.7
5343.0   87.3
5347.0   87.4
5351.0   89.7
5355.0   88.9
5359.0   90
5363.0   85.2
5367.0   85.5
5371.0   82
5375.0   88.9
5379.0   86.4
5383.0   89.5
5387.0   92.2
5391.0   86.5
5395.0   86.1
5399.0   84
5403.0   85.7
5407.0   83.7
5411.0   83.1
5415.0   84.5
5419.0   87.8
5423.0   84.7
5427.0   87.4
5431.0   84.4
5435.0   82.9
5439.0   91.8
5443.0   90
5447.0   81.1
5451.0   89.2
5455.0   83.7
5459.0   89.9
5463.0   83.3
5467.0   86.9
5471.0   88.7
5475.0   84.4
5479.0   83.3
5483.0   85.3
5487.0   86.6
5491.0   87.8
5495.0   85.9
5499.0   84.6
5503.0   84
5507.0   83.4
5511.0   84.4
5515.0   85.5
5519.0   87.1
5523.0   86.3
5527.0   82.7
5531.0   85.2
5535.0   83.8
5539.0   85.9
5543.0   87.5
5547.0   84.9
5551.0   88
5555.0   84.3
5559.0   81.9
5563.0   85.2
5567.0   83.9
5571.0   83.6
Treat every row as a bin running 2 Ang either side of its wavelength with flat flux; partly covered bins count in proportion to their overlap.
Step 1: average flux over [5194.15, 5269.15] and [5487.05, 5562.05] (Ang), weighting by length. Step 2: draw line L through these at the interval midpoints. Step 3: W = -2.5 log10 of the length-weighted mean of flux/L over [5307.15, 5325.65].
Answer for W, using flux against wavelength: -0.03 mag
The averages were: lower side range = 86.8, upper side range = 85.2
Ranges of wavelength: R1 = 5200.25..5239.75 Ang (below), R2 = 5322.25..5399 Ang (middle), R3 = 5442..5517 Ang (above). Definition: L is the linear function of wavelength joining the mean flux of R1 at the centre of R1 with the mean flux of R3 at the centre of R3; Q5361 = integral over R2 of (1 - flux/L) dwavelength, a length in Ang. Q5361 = -0.4 Ang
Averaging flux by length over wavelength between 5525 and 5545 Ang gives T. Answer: 85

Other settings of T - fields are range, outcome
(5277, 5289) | 88.8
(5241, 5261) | 88.4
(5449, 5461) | 87.6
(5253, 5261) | 87.2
